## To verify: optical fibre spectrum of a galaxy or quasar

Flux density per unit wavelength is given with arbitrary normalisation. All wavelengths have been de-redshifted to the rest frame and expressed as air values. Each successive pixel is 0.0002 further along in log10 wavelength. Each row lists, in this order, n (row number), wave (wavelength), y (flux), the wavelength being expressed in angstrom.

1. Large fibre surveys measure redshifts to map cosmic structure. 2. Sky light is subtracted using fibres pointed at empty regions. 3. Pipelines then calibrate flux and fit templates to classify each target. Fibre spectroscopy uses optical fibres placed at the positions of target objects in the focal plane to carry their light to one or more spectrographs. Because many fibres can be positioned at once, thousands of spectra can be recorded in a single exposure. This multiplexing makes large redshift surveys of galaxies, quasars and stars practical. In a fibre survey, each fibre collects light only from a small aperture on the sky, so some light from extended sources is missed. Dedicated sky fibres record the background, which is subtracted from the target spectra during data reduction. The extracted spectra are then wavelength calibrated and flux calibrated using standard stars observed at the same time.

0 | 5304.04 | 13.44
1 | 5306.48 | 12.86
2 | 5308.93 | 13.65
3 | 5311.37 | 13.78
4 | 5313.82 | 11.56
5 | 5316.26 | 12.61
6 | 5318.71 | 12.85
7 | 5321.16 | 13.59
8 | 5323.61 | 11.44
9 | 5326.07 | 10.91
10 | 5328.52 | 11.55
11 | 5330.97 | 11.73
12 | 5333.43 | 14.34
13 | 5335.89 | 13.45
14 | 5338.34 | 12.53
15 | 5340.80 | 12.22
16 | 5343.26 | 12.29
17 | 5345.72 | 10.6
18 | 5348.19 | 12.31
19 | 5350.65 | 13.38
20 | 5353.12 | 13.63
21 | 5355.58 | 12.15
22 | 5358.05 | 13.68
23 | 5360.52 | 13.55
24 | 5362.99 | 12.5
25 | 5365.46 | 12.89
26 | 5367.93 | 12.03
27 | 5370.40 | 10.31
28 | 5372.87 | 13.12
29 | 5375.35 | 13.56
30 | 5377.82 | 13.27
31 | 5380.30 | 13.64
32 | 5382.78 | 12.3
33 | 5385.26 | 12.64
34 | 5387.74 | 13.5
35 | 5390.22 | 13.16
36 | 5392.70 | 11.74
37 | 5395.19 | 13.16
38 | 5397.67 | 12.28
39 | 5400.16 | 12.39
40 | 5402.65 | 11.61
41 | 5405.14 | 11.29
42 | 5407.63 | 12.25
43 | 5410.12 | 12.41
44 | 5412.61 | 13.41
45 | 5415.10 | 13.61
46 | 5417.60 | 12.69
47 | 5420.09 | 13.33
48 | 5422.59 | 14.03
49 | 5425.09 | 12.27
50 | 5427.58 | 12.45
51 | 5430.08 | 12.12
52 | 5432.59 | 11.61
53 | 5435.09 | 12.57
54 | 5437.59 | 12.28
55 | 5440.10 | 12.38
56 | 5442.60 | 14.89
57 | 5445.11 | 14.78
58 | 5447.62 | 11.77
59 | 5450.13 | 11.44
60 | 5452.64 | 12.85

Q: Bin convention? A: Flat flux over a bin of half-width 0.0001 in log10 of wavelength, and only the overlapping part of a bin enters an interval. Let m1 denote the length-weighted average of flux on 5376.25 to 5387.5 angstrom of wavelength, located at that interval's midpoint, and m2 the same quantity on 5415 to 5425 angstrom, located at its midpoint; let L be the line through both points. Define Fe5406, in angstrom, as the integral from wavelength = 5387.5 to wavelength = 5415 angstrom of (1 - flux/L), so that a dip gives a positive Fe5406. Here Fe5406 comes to 1.4 angstrom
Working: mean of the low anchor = 13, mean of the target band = 12.5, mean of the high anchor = 13.3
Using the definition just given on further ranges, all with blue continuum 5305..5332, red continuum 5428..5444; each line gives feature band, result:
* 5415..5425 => -0.5 angstrom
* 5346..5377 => -0.5 angstrom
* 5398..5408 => 0.6 angstrom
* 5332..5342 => -0.5 angstrom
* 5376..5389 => -0.6 angstrom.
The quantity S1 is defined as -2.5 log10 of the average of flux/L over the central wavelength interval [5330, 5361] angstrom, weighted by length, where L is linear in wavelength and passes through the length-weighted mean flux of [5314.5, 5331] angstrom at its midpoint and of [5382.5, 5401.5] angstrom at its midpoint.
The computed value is -0.04 mag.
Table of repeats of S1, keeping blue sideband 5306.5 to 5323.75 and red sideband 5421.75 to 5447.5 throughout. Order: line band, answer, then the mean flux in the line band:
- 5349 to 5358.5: -0.02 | 13.1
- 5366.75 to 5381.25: 0.02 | 12.6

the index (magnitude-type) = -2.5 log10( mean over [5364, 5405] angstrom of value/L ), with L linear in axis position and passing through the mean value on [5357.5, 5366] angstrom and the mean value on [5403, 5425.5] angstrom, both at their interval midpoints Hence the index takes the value 0.035 mag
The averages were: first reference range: 13.1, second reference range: 12.8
